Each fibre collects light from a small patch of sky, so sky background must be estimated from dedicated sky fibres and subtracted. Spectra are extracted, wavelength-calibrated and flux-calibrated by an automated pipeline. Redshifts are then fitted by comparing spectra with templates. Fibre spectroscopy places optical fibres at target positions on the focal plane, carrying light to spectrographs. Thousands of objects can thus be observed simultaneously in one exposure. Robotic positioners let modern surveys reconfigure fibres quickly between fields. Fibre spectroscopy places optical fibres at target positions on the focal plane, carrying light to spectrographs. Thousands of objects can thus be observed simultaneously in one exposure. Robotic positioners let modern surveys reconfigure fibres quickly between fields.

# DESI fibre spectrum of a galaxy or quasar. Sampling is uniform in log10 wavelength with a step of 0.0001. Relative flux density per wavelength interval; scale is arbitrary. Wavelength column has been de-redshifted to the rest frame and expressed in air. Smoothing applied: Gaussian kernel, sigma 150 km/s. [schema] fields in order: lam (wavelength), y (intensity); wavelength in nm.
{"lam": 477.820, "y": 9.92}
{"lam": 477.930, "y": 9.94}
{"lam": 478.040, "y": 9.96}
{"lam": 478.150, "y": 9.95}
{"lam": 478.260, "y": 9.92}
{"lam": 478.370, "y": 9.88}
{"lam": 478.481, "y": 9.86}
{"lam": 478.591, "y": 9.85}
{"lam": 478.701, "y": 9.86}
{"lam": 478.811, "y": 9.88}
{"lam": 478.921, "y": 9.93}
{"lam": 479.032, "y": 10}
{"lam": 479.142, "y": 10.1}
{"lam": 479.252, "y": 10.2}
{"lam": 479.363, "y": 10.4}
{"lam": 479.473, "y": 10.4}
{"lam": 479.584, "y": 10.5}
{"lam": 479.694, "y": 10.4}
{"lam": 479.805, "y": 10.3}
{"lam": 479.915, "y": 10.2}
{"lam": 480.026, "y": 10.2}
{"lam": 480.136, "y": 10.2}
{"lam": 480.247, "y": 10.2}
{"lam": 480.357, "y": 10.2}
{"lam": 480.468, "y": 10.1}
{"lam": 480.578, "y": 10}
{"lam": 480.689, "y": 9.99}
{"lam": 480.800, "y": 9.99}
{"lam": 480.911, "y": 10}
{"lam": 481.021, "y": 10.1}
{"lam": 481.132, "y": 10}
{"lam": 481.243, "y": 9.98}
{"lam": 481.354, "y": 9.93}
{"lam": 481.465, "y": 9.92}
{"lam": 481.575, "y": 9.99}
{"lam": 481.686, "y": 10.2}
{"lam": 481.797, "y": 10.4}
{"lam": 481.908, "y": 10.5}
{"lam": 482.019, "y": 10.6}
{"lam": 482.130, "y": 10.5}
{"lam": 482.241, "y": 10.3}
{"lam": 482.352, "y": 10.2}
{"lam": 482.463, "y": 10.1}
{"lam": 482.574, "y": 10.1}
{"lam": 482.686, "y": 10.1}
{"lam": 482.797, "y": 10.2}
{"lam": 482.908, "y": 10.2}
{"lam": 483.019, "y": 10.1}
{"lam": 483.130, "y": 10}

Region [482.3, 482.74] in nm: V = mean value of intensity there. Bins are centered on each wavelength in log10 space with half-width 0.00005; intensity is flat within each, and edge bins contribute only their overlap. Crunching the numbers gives 10.1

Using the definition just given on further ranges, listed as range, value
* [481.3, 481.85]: 10.1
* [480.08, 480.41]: 10.2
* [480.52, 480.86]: 9.99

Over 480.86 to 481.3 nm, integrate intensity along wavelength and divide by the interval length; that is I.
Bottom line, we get 10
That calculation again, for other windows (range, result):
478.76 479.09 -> 9.93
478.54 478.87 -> 9.89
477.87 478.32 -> 9.95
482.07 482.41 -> 10.3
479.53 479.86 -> 10.4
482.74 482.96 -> 10.2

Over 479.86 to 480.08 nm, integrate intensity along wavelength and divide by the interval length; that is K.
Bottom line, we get 10.2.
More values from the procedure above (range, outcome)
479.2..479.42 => 10.3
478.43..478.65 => 9.87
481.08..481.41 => 9.95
